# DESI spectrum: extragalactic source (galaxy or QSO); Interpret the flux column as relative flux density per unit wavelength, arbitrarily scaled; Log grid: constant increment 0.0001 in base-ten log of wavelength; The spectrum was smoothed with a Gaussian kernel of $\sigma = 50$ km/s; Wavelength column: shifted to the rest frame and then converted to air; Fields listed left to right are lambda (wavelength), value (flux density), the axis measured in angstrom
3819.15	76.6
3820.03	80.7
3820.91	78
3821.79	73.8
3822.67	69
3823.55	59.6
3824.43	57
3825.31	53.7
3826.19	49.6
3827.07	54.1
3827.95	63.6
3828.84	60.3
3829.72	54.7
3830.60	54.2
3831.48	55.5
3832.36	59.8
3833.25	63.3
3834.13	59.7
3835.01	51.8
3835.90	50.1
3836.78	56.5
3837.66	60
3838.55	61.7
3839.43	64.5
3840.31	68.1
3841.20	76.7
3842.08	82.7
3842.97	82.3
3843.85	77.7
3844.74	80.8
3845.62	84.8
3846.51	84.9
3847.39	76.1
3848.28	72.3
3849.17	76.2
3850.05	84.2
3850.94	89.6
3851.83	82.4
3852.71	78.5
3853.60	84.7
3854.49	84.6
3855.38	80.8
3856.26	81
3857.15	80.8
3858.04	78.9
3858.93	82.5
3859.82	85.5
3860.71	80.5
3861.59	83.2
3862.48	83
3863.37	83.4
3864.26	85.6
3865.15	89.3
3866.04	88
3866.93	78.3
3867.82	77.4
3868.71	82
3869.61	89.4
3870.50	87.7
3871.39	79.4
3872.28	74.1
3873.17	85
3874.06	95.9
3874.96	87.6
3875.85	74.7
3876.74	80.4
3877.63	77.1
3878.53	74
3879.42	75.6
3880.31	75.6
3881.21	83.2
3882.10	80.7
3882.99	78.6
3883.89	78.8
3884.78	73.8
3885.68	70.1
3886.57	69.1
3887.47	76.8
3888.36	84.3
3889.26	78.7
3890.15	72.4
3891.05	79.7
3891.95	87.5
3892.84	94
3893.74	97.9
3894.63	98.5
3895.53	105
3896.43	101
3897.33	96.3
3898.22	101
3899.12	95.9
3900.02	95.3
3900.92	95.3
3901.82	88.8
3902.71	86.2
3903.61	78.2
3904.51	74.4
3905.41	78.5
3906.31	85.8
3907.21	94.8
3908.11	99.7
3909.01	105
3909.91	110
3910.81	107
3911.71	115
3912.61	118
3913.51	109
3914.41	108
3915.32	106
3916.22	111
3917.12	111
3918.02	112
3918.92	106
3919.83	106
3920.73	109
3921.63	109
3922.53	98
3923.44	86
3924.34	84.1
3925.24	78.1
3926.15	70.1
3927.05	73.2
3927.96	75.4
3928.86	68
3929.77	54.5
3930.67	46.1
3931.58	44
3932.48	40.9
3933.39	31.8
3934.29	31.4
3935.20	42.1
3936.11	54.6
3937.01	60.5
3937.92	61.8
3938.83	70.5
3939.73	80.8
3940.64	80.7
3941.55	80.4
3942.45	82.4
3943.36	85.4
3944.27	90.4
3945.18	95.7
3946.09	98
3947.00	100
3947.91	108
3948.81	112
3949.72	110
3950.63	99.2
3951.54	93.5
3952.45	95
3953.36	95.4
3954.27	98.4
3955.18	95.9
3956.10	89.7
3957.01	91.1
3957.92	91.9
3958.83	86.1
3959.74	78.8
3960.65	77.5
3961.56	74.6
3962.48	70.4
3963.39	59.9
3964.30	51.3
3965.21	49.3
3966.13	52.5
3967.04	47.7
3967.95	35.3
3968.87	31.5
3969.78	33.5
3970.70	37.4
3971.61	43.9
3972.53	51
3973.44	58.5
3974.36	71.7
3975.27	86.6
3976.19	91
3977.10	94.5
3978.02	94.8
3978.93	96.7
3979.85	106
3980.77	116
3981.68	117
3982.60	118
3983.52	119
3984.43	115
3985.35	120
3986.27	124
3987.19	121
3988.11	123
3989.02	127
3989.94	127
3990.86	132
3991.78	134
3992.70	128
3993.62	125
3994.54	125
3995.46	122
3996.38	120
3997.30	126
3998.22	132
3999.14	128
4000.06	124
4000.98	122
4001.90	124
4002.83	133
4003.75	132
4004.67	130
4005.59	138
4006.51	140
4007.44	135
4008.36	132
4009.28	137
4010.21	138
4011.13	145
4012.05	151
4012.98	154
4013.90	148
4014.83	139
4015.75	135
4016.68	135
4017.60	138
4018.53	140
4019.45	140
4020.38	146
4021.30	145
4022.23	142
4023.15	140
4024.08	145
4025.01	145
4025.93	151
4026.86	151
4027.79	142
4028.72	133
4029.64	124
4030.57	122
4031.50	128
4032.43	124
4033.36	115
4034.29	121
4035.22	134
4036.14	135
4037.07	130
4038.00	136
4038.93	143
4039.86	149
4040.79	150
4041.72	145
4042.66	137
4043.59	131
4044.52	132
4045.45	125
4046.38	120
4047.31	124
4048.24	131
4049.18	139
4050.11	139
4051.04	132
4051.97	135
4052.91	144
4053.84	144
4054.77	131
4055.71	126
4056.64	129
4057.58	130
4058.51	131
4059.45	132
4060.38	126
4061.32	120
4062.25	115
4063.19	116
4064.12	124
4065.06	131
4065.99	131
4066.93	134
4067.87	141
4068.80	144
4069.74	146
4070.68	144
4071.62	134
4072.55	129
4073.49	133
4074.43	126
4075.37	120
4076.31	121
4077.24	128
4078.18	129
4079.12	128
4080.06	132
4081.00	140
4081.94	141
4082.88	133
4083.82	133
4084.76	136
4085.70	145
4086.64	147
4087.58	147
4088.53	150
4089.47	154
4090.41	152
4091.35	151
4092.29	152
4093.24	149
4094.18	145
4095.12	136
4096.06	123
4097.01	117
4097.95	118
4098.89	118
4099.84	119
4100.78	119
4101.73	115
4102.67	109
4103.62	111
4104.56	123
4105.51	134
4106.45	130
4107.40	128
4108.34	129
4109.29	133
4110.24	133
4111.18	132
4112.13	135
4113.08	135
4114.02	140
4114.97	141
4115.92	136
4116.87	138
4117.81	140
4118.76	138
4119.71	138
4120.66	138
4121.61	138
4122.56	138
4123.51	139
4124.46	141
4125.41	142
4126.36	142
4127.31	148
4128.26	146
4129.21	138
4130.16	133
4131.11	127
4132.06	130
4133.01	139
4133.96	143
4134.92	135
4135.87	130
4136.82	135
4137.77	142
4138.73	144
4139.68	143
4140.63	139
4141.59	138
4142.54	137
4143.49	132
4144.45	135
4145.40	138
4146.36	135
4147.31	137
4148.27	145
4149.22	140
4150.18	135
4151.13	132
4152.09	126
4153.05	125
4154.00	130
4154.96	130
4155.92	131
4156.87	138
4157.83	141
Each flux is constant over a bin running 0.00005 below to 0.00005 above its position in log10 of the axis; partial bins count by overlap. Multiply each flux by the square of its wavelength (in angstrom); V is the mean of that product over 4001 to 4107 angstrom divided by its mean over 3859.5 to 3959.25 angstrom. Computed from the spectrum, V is 1.68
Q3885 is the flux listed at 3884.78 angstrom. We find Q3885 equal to 73.8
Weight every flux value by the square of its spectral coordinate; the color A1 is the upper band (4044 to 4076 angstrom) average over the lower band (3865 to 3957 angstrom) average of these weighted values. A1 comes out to 1.6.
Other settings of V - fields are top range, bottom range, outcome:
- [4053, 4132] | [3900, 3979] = 1.78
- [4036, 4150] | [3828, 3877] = 1.99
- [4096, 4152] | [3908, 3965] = 1.72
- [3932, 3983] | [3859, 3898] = 0.96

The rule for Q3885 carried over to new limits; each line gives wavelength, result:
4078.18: 129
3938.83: 70.5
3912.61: 118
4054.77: 131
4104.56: 123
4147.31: 137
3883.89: 78.8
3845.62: 84.8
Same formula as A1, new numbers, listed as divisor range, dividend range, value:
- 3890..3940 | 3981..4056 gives 1.64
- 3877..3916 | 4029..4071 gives 1.59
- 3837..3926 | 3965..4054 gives 1.49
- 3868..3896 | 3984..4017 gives 1.70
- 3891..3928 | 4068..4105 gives 1.51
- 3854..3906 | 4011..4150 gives 1.78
